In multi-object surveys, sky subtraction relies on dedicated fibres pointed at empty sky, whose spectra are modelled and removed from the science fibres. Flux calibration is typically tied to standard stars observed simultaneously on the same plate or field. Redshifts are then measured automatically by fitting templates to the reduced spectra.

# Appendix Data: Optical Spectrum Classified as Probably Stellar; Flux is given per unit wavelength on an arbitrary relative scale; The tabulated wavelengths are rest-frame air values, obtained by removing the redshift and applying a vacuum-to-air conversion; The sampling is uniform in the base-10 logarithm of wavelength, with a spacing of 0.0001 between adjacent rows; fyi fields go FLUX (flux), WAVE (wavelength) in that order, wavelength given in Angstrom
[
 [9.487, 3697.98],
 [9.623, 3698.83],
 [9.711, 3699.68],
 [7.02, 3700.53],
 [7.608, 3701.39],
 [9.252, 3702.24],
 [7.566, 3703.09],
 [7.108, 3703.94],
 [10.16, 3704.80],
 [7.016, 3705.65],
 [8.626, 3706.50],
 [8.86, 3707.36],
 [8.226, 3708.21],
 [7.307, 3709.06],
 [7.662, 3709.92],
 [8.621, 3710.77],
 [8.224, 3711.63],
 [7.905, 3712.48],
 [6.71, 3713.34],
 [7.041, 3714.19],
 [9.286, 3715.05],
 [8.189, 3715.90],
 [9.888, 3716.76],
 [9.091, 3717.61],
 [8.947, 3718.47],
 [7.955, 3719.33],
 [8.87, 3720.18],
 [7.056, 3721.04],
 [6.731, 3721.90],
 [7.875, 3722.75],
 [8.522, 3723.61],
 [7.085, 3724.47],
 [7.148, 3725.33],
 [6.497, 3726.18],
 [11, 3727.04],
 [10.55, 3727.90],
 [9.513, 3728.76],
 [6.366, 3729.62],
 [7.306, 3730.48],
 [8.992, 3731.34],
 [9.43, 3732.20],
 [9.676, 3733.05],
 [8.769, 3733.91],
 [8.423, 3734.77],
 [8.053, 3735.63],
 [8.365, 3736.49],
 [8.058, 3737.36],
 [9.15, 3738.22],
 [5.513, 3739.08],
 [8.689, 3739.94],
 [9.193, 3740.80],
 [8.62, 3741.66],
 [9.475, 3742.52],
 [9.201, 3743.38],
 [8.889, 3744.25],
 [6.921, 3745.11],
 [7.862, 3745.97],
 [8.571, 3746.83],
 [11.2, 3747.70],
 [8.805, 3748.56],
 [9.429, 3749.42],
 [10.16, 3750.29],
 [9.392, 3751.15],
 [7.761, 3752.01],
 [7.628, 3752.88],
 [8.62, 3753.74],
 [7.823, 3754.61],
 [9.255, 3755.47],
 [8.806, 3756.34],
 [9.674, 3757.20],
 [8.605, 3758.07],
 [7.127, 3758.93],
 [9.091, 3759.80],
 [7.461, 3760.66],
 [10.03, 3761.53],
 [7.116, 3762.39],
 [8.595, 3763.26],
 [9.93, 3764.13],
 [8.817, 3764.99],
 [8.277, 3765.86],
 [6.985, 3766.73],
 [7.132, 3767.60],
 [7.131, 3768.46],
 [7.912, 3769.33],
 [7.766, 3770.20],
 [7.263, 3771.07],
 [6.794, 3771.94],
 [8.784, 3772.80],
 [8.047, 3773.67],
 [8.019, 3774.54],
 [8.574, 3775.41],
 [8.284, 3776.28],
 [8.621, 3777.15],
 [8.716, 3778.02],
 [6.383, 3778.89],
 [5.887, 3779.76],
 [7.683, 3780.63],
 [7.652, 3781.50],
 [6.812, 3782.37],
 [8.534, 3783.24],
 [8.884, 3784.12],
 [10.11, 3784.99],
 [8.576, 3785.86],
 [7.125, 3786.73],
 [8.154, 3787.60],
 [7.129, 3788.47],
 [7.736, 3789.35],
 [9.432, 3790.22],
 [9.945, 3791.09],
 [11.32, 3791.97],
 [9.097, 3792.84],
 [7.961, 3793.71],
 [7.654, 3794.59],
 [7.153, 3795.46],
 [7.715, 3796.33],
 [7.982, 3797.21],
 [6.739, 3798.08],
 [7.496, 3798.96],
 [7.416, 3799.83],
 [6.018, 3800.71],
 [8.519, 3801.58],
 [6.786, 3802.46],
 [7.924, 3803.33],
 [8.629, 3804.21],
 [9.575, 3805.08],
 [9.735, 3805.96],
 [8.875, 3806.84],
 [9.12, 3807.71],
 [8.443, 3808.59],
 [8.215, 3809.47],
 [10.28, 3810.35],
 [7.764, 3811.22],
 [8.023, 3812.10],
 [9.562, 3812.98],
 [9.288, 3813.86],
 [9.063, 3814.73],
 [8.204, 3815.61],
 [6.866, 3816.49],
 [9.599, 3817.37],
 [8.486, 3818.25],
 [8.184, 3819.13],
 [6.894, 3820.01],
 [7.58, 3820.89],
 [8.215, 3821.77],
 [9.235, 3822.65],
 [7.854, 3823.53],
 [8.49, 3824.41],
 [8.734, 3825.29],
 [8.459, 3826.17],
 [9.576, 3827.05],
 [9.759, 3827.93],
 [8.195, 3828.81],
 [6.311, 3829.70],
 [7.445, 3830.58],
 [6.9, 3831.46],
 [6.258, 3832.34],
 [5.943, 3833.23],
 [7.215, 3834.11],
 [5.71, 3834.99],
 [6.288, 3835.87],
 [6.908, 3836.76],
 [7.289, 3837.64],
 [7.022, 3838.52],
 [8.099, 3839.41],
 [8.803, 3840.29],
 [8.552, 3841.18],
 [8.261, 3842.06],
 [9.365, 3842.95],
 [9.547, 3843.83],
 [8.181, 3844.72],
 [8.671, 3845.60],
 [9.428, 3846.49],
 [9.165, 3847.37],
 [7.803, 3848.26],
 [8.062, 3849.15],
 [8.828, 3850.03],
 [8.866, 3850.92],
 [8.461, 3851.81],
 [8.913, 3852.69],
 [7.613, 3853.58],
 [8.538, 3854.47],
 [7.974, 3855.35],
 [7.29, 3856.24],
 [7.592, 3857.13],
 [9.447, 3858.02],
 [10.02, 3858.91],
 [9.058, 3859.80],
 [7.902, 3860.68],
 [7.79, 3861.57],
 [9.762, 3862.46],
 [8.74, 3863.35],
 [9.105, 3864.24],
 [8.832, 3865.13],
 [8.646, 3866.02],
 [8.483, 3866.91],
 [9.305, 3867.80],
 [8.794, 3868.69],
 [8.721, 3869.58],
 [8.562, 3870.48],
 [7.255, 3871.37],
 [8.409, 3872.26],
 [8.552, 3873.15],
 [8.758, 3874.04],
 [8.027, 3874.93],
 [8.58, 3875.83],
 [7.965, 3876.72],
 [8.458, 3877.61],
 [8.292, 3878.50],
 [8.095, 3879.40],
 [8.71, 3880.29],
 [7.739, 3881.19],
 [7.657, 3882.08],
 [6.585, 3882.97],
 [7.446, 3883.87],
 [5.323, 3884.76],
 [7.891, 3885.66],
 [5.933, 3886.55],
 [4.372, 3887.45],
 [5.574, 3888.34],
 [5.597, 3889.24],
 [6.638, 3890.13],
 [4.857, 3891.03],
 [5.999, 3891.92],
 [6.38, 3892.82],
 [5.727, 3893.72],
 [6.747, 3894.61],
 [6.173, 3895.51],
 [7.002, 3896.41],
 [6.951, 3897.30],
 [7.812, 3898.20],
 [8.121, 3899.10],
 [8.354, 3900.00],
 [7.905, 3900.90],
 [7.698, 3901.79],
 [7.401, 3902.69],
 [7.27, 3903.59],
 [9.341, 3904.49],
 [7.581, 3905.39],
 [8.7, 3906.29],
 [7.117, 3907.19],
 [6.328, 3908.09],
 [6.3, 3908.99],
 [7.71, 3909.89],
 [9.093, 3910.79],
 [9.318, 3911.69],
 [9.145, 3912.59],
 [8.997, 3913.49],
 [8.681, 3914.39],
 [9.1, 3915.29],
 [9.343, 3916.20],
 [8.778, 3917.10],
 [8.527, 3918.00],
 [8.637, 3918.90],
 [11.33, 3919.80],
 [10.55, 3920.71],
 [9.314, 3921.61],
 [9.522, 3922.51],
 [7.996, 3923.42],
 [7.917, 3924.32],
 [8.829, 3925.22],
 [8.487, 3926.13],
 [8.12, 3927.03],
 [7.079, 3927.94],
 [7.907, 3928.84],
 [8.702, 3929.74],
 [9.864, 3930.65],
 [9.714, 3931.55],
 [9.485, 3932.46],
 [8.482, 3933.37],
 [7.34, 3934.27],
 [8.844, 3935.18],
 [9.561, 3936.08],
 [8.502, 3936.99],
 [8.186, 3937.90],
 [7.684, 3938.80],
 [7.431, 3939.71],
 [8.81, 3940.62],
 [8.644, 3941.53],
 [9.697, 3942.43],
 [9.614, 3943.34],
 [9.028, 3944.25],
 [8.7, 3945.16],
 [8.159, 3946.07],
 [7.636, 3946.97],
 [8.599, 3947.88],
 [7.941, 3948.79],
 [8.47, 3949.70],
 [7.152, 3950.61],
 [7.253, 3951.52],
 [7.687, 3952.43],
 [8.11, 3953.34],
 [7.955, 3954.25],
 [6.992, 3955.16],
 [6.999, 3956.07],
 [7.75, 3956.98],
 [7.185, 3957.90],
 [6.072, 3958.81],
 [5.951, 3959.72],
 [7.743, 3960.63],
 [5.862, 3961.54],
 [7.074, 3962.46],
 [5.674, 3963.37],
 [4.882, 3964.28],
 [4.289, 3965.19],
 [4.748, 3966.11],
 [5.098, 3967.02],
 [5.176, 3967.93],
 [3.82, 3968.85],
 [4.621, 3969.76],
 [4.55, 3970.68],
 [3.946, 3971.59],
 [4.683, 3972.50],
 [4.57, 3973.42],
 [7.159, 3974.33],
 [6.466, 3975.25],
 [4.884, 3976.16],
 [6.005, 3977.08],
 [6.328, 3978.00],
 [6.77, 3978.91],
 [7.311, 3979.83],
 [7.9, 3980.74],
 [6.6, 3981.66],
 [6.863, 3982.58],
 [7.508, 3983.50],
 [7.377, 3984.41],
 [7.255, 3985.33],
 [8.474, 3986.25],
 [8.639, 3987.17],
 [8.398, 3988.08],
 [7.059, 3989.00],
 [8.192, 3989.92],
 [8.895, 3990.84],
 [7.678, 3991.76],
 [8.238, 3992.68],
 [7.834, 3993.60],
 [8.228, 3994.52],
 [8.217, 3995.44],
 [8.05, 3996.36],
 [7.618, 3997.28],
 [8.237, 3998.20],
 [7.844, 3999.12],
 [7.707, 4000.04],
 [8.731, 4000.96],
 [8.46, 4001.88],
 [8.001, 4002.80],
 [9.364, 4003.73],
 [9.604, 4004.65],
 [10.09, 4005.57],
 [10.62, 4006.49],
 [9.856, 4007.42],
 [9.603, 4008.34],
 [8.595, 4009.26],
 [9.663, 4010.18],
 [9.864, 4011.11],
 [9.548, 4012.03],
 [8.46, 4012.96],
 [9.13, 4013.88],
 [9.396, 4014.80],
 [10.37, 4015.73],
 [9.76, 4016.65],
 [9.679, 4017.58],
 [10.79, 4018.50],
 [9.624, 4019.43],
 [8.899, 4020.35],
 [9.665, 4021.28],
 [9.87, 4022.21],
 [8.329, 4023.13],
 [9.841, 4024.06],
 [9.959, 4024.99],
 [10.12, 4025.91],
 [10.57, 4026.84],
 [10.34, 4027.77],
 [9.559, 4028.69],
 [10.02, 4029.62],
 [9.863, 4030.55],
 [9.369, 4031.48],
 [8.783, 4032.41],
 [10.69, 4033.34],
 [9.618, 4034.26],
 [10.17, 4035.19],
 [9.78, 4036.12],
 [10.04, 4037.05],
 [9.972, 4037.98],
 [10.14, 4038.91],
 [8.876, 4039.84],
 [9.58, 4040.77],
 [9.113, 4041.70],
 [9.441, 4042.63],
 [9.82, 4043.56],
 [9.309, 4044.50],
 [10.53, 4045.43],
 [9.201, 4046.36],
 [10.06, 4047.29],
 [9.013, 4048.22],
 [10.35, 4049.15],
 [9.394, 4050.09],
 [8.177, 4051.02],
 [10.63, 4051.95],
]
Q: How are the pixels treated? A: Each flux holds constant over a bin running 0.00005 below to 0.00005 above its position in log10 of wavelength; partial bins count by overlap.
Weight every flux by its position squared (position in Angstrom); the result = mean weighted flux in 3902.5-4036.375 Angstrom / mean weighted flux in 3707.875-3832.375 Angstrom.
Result 1.1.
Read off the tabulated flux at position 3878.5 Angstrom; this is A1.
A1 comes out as 8.292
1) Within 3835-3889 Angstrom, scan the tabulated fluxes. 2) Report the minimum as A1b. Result 4.372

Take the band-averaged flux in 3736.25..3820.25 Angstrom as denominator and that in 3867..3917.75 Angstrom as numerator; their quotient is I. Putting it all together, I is 0.92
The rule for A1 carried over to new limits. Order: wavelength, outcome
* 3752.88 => 7.628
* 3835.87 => 6.288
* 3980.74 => 7.9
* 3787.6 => 8.154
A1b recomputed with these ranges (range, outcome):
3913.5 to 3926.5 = 7.917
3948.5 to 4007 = 3.82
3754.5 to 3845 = 5.71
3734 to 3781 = 5.513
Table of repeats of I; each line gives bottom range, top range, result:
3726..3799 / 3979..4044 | 1.08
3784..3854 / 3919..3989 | 0.91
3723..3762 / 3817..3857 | 0.94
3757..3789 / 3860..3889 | 0.99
